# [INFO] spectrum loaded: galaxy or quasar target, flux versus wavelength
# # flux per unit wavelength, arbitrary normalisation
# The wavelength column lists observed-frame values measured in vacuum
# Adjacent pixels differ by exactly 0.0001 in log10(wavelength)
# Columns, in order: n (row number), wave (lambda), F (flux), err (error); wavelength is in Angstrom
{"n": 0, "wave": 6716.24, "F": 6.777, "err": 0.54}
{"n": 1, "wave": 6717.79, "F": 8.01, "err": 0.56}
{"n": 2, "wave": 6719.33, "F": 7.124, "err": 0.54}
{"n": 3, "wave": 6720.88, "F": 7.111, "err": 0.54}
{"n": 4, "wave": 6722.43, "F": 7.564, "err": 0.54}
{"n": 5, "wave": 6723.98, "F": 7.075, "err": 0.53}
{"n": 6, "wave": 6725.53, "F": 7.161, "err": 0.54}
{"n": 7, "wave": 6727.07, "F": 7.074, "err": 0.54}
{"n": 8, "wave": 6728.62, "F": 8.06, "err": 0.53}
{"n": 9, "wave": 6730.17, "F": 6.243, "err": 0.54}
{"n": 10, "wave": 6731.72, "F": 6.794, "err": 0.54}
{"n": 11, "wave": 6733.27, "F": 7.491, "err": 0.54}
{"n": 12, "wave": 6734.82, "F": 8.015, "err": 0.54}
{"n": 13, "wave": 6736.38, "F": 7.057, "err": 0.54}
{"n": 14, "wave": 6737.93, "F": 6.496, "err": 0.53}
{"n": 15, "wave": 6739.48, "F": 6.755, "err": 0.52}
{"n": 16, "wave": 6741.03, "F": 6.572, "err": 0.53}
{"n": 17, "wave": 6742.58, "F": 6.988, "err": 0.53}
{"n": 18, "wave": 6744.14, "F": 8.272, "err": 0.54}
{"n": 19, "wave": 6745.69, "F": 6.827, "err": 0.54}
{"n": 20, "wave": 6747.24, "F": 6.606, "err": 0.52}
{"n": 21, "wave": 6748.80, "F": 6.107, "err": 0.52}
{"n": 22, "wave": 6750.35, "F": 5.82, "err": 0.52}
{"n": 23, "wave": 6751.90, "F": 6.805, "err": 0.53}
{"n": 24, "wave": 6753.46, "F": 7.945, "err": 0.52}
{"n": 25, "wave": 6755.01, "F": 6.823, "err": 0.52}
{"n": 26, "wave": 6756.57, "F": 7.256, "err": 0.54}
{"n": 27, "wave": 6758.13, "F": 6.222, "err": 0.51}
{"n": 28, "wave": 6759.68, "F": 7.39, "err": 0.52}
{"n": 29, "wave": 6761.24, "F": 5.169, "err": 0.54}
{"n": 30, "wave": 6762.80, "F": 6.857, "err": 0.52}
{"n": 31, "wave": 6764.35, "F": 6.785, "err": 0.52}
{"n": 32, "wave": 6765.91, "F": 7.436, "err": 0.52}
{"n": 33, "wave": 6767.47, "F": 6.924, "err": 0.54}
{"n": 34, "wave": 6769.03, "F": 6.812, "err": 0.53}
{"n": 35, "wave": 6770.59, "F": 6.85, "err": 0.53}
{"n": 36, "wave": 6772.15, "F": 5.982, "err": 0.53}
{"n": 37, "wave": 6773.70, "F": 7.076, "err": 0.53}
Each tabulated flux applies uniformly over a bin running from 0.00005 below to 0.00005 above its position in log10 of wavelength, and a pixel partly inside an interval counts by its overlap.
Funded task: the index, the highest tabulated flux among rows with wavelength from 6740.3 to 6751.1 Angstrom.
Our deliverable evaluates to 8.272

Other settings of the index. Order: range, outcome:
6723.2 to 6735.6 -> 8.06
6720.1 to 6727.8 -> 7.564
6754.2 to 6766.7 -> 7.436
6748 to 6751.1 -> 6.107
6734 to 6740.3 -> 8.015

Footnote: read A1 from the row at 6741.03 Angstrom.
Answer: 6.572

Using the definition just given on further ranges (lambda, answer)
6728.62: 8.06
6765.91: 7.436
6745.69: 6.827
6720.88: 7.111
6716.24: 6.777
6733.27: 7.491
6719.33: 7.124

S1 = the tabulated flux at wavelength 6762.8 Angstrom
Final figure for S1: 6.857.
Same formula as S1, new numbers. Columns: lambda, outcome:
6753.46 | 7.945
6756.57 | 7.256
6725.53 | 7.161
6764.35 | 6.785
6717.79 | 8.01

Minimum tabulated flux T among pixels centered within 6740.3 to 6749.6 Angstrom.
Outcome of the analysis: 6.107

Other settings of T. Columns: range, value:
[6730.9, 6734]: 6.794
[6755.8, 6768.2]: 5.169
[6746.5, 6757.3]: 5.82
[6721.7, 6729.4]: 7.074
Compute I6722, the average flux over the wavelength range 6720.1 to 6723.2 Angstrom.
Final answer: 7.33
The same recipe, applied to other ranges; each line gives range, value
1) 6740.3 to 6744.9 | 7.27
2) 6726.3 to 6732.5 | 7.05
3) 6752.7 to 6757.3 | 7.34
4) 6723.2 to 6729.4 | 7.35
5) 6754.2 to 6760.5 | 6.92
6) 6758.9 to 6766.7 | 6.73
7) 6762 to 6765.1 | 6.82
